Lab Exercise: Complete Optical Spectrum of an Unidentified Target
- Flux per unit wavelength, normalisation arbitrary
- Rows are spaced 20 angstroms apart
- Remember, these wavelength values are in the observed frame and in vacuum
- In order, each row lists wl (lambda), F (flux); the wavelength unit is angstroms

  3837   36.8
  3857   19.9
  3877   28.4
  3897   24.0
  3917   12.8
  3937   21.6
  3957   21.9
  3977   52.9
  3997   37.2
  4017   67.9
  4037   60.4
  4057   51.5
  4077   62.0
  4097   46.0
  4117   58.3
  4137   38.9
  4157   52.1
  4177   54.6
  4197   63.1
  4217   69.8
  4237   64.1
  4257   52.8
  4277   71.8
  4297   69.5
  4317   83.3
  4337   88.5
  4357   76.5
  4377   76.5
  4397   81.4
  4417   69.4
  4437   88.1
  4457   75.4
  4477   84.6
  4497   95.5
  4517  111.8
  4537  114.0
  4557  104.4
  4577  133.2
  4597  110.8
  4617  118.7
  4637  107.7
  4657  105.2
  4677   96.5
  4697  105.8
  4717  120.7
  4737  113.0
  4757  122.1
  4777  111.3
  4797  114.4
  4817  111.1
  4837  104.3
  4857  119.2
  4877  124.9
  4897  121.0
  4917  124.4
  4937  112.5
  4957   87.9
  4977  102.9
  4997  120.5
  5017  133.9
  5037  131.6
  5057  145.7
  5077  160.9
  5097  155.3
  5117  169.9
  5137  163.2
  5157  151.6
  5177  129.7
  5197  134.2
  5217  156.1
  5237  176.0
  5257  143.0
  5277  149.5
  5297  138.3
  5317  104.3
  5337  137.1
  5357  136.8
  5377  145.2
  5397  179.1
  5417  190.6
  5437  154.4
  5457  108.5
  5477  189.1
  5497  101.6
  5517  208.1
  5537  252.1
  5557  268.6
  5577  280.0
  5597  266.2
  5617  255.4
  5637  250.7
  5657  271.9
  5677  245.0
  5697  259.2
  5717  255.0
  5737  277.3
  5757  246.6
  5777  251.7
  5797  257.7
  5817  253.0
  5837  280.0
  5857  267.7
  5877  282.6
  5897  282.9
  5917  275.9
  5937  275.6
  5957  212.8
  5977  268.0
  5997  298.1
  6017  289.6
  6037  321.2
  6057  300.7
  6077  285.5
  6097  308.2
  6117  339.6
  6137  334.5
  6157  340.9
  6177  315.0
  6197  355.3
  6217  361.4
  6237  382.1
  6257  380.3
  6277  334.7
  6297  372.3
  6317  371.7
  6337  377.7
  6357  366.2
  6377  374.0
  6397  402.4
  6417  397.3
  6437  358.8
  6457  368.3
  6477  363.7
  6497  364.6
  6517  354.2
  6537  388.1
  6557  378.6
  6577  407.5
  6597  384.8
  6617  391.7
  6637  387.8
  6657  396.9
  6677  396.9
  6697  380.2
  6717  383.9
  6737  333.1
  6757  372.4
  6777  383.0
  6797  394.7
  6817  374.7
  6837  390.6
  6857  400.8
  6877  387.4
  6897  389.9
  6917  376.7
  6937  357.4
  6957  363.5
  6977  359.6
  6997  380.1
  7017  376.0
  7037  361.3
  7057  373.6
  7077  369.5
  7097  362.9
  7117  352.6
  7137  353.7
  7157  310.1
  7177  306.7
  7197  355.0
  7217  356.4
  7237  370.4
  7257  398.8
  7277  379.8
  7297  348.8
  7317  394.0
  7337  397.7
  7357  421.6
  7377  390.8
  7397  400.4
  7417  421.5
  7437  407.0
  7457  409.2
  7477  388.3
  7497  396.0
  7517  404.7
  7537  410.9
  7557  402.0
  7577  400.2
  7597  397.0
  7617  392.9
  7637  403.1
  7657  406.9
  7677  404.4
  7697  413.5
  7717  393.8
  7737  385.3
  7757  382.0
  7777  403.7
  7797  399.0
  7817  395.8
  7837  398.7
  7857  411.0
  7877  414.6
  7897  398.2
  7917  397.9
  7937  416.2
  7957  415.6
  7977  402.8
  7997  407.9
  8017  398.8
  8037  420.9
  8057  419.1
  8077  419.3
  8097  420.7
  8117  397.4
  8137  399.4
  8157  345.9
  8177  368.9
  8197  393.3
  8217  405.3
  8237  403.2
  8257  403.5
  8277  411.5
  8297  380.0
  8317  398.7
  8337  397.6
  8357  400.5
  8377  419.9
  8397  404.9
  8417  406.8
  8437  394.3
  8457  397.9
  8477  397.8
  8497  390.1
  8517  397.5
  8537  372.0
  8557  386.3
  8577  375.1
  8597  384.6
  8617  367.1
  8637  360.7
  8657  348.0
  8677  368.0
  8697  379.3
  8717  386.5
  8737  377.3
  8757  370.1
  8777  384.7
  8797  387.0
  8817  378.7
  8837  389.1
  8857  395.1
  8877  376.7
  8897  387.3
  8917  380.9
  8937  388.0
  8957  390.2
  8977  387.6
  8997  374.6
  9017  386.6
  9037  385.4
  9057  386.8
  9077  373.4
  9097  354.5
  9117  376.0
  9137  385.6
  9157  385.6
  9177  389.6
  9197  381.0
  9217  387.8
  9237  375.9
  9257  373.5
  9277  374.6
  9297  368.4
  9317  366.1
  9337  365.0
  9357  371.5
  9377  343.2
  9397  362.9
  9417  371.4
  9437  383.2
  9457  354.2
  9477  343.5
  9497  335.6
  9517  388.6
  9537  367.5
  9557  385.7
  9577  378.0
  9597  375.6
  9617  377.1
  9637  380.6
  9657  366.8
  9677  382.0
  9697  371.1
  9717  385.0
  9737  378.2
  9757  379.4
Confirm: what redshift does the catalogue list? 0.39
